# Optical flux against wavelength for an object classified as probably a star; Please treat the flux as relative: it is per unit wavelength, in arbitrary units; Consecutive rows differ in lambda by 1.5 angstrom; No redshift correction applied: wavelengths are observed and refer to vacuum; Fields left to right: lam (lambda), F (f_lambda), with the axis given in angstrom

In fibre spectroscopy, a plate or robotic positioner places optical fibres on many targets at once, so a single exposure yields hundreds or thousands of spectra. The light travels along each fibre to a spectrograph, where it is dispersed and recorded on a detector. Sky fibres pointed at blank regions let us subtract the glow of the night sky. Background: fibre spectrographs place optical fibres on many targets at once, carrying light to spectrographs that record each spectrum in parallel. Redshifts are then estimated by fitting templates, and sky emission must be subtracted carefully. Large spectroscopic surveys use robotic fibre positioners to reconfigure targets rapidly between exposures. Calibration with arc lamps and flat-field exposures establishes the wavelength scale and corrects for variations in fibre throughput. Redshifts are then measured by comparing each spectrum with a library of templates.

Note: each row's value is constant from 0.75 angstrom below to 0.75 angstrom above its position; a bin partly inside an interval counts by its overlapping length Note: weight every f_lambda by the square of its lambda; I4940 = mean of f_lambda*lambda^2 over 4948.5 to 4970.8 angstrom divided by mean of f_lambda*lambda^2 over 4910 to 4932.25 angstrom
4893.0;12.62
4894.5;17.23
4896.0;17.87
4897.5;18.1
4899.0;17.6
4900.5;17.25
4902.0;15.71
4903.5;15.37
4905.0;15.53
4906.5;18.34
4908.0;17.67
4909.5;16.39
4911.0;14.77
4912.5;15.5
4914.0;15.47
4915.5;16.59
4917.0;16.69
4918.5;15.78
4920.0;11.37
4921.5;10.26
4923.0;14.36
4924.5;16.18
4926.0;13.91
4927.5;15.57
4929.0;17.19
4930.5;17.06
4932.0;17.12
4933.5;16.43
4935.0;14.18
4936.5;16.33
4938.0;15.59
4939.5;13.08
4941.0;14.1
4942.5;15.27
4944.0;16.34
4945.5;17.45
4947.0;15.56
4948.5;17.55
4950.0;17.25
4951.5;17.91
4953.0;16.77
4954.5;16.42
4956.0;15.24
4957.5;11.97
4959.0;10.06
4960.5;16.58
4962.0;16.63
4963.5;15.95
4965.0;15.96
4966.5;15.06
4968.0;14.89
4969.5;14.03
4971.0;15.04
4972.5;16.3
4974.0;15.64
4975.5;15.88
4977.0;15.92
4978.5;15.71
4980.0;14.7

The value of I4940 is 1.03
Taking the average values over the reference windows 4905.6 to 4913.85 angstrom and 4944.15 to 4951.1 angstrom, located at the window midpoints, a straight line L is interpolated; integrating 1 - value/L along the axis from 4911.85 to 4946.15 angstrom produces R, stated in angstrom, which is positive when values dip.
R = 2.9 angstrom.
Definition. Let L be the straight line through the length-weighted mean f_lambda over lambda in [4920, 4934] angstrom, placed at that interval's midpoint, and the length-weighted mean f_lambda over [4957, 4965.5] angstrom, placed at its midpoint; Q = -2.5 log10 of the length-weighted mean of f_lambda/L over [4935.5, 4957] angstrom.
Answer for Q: -0.08 mag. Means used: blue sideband 15.1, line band 16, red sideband 14.6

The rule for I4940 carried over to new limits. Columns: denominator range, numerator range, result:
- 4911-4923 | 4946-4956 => 1.17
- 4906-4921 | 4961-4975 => 1.01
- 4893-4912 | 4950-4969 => 0.94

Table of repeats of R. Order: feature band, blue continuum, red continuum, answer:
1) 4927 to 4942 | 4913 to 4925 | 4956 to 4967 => -1.1 angstrom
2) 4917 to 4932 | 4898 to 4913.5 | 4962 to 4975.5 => 1.2 angstrom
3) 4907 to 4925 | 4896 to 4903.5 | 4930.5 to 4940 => 1.4 angstrom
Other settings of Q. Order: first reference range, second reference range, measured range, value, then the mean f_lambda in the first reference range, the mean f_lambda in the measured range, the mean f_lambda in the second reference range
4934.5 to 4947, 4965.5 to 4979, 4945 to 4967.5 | -0.026 mag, 15.3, 15.7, 15.4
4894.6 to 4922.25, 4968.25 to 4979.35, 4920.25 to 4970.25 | 0.022 mag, 15.9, 15.4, 15.5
